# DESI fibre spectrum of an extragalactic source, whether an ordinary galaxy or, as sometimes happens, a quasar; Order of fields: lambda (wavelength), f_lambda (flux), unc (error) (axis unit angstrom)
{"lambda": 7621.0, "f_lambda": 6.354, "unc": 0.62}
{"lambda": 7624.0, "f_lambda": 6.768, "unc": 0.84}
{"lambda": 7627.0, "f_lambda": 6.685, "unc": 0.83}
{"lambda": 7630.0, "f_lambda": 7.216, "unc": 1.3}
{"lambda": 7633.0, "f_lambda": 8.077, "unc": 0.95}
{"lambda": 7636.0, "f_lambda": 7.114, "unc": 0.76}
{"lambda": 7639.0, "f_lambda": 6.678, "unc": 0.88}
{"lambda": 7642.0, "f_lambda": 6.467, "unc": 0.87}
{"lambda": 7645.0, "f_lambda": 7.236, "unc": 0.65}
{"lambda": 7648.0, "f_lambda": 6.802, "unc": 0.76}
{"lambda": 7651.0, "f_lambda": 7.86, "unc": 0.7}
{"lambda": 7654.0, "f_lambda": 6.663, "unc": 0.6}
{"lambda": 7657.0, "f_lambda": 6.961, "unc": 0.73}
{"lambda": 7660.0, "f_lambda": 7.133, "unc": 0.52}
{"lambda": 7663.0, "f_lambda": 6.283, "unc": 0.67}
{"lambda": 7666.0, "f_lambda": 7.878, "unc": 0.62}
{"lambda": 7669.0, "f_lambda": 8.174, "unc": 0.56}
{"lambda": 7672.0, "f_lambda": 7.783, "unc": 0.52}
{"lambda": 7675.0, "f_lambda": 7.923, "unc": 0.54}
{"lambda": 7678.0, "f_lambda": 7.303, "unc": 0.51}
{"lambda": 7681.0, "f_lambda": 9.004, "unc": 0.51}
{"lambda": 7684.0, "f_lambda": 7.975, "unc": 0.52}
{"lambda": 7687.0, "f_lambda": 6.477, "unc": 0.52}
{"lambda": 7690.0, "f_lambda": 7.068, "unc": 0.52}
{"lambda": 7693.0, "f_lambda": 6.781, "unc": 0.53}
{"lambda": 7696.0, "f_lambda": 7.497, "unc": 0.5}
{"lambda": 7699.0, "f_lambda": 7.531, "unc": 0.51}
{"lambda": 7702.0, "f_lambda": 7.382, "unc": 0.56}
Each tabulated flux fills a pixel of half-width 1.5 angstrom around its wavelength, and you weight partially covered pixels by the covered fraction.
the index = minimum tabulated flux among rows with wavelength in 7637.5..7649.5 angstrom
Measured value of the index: 6.467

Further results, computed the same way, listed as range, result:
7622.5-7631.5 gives 6.685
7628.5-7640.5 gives 6.678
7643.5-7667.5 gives 6.283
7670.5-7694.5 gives 6.477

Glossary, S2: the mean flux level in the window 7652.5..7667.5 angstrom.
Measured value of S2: 6.98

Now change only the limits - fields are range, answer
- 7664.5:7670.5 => 8.03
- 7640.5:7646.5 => 6.85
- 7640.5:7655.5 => 7.01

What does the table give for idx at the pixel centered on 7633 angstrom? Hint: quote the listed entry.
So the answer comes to 8.077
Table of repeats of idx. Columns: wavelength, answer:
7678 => 7.303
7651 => 7.86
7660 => 7.133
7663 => 6.283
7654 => 6.663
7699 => 7.531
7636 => 7.114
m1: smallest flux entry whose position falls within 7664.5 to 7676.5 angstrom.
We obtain 7.783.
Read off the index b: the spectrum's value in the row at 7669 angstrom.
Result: 8.174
